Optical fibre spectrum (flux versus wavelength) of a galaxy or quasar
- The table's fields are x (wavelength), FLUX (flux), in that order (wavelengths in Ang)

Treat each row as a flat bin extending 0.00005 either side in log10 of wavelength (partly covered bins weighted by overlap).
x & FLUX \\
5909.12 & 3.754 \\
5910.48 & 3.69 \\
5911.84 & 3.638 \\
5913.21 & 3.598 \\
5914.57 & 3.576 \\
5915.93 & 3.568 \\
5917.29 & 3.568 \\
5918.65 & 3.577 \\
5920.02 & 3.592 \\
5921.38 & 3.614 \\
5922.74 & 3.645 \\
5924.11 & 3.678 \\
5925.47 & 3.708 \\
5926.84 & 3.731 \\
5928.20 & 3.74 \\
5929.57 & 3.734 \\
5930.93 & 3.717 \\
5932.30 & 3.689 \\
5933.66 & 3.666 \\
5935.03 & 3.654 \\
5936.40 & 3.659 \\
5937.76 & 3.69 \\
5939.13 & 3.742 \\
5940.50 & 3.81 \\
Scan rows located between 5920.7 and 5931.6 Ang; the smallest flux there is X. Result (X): 3.614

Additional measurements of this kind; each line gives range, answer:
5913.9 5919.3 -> 3.568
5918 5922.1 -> 3.577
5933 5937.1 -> 3.654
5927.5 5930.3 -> 3.734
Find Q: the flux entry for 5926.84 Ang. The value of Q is 3.731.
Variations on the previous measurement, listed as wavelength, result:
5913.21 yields 3.598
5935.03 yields 3.654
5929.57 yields 3.734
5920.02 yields 3.592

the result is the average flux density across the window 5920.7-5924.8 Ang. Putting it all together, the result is 3.65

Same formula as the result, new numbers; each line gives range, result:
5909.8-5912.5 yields 3.67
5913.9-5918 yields 3.58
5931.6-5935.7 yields 3.67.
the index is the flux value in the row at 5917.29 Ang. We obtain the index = 3.568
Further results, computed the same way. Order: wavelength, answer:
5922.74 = 3.645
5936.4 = 3.659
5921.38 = 3.614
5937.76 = 3.69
